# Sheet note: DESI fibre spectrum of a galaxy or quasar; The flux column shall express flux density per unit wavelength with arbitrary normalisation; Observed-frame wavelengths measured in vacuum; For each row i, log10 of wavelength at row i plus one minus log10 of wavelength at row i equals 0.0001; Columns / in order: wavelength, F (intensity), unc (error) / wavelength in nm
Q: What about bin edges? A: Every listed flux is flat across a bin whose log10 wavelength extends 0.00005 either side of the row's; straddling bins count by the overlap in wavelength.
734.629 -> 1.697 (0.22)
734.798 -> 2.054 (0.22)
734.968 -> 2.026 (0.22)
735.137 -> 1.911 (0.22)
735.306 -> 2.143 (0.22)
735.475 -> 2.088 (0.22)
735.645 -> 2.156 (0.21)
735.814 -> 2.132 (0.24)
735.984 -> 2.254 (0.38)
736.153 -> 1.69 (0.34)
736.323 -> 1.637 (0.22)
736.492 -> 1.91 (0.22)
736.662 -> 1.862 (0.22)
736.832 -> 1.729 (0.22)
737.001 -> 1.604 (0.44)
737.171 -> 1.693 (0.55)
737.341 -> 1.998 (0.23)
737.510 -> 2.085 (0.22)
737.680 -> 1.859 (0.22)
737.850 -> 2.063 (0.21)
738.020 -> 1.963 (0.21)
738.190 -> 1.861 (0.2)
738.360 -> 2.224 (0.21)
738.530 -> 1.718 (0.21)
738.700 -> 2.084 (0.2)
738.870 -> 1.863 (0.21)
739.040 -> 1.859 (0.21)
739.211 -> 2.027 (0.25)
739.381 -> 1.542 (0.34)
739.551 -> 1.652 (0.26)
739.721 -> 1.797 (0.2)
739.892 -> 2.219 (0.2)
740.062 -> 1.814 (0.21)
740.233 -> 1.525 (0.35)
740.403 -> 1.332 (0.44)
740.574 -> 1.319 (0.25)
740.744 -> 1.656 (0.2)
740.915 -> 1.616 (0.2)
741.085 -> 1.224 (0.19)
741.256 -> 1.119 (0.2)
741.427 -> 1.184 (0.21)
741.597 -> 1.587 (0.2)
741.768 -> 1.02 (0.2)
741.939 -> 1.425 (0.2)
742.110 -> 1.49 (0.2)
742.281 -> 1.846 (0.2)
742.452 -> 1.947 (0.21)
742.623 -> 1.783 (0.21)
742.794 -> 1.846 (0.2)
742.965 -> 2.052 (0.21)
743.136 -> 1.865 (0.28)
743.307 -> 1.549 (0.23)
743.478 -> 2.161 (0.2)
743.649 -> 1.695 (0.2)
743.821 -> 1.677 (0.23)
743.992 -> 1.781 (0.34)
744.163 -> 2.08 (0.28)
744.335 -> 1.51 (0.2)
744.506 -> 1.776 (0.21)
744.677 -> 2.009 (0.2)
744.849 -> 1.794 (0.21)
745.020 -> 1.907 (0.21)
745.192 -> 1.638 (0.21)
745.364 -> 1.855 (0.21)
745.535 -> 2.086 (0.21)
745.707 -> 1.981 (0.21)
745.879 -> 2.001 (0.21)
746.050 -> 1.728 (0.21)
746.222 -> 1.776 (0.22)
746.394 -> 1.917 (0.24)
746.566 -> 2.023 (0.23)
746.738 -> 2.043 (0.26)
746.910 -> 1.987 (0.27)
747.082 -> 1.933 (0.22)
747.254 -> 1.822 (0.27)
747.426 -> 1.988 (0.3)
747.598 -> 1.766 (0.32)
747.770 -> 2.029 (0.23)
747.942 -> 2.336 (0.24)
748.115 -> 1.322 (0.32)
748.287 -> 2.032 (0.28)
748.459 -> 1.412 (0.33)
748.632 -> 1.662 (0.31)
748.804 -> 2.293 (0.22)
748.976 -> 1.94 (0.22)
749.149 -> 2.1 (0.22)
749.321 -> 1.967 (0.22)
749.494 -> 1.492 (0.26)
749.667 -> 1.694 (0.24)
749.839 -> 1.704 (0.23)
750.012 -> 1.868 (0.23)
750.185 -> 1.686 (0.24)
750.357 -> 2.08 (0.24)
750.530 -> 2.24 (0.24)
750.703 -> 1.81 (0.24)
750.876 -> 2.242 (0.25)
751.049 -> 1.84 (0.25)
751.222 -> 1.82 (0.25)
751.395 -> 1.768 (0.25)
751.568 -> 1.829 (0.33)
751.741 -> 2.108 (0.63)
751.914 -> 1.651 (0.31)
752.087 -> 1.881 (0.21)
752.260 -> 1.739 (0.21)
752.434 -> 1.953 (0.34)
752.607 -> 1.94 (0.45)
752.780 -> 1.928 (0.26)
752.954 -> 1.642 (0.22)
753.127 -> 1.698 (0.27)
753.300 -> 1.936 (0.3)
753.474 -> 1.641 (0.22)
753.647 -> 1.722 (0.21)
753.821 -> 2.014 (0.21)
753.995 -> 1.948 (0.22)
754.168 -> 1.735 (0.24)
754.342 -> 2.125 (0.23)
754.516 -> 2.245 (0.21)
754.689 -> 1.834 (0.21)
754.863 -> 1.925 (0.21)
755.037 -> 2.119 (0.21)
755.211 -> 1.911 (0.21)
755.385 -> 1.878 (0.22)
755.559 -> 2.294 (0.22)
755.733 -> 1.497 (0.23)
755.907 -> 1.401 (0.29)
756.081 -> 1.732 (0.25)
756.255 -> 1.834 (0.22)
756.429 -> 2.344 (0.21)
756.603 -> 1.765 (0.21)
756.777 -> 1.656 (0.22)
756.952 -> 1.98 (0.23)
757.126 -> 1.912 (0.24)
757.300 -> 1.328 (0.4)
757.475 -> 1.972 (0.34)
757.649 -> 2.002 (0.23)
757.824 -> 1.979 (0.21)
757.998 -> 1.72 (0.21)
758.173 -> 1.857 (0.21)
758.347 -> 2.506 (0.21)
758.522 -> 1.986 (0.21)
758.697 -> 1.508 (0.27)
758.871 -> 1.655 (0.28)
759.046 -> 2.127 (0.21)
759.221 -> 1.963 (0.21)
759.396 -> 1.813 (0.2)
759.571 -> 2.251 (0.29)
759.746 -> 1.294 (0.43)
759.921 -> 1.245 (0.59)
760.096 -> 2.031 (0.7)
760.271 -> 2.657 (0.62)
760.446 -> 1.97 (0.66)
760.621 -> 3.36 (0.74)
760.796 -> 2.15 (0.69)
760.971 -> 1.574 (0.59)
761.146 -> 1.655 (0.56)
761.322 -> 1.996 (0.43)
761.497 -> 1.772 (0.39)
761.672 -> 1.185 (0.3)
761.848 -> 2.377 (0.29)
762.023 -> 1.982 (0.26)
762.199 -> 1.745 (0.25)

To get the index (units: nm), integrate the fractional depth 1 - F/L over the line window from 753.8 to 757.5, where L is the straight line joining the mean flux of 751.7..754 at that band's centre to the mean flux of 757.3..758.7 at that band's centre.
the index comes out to 0.01 nm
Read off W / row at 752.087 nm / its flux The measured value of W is 1.881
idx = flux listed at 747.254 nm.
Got 1.822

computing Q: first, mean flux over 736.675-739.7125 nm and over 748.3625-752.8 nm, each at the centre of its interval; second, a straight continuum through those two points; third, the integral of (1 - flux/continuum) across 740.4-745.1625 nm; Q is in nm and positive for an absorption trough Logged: 0.54 nm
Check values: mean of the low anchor 1.87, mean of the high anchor 1.87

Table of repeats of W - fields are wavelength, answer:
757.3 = 1.328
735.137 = 1.911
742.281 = 1.846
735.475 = 2.088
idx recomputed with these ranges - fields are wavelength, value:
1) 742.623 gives 1.783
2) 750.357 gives 2.08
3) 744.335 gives 1.51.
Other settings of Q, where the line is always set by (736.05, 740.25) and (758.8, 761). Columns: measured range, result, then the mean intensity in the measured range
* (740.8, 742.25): 0.40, 1.36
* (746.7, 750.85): 0.11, 1.89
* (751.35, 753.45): 0.14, 1.83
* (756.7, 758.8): 0.14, 1.87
